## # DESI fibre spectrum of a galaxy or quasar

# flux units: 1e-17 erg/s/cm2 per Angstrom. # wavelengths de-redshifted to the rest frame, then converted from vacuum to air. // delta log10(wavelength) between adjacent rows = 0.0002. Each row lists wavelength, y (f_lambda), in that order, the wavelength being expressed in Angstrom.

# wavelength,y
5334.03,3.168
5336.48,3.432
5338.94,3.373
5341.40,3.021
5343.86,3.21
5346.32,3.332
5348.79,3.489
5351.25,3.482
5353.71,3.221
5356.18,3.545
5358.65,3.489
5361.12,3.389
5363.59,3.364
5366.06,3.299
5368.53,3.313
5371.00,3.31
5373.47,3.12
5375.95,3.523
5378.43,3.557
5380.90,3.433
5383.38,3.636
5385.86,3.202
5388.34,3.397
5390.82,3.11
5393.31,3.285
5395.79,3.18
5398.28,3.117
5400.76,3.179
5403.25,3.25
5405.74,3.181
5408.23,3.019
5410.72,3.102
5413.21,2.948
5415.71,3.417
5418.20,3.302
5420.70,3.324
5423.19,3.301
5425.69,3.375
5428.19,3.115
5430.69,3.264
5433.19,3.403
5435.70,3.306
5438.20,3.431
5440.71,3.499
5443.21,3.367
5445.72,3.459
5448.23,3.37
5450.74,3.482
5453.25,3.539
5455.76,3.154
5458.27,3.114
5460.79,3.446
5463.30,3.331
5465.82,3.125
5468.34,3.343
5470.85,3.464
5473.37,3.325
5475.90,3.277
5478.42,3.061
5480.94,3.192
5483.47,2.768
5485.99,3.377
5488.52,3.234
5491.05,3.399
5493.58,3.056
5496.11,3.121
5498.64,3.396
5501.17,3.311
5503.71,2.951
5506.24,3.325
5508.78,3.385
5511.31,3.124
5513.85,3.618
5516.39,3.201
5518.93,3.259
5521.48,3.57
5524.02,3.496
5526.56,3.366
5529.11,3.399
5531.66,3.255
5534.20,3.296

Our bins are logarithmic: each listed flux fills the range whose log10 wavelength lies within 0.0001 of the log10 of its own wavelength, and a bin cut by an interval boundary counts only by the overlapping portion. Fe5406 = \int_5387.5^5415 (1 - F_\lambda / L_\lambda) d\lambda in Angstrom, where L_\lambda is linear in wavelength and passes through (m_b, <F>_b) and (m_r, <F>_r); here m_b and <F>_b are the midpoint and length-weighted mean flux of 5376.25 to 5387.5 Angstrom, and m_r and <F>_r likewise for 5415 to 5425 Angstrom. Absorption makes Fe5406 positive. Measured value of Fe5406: 1.9 Angstrom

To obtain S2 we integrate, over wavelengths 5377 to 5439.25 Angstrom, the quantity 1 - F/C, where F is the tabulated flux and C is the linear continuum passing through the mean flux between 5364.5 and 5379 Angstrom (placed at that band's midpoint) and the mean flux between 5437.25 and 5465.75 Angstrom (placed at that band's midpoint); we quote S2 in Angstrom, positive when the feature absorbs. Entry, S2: 1.5 Angstrom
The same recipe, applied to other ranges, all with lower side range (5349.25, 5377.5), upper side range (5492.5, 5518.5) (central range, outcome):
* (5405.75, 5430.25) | 0.8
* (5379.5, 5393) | 0.0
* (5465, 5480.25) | 0.1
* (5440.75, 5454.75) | -0.6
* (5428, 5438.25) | 0.0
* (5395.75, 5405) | 0.4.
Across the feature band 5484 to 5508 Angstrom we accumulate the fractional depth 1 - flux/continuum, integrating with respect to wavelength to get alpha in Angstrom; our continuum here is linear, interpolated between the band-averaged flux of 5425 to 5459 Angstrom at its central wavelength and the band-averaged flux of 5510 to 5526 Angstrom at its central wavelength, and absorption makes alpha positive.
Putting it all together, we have 1.0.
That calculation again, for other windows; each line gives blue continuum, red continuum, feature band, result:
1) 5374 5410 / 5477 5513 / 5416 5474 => -1.83 Angstrom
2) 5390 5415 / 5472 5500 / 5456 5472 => -0.54 Angstrom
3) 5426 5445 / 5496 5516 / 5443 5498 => 0.72 Angstrom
